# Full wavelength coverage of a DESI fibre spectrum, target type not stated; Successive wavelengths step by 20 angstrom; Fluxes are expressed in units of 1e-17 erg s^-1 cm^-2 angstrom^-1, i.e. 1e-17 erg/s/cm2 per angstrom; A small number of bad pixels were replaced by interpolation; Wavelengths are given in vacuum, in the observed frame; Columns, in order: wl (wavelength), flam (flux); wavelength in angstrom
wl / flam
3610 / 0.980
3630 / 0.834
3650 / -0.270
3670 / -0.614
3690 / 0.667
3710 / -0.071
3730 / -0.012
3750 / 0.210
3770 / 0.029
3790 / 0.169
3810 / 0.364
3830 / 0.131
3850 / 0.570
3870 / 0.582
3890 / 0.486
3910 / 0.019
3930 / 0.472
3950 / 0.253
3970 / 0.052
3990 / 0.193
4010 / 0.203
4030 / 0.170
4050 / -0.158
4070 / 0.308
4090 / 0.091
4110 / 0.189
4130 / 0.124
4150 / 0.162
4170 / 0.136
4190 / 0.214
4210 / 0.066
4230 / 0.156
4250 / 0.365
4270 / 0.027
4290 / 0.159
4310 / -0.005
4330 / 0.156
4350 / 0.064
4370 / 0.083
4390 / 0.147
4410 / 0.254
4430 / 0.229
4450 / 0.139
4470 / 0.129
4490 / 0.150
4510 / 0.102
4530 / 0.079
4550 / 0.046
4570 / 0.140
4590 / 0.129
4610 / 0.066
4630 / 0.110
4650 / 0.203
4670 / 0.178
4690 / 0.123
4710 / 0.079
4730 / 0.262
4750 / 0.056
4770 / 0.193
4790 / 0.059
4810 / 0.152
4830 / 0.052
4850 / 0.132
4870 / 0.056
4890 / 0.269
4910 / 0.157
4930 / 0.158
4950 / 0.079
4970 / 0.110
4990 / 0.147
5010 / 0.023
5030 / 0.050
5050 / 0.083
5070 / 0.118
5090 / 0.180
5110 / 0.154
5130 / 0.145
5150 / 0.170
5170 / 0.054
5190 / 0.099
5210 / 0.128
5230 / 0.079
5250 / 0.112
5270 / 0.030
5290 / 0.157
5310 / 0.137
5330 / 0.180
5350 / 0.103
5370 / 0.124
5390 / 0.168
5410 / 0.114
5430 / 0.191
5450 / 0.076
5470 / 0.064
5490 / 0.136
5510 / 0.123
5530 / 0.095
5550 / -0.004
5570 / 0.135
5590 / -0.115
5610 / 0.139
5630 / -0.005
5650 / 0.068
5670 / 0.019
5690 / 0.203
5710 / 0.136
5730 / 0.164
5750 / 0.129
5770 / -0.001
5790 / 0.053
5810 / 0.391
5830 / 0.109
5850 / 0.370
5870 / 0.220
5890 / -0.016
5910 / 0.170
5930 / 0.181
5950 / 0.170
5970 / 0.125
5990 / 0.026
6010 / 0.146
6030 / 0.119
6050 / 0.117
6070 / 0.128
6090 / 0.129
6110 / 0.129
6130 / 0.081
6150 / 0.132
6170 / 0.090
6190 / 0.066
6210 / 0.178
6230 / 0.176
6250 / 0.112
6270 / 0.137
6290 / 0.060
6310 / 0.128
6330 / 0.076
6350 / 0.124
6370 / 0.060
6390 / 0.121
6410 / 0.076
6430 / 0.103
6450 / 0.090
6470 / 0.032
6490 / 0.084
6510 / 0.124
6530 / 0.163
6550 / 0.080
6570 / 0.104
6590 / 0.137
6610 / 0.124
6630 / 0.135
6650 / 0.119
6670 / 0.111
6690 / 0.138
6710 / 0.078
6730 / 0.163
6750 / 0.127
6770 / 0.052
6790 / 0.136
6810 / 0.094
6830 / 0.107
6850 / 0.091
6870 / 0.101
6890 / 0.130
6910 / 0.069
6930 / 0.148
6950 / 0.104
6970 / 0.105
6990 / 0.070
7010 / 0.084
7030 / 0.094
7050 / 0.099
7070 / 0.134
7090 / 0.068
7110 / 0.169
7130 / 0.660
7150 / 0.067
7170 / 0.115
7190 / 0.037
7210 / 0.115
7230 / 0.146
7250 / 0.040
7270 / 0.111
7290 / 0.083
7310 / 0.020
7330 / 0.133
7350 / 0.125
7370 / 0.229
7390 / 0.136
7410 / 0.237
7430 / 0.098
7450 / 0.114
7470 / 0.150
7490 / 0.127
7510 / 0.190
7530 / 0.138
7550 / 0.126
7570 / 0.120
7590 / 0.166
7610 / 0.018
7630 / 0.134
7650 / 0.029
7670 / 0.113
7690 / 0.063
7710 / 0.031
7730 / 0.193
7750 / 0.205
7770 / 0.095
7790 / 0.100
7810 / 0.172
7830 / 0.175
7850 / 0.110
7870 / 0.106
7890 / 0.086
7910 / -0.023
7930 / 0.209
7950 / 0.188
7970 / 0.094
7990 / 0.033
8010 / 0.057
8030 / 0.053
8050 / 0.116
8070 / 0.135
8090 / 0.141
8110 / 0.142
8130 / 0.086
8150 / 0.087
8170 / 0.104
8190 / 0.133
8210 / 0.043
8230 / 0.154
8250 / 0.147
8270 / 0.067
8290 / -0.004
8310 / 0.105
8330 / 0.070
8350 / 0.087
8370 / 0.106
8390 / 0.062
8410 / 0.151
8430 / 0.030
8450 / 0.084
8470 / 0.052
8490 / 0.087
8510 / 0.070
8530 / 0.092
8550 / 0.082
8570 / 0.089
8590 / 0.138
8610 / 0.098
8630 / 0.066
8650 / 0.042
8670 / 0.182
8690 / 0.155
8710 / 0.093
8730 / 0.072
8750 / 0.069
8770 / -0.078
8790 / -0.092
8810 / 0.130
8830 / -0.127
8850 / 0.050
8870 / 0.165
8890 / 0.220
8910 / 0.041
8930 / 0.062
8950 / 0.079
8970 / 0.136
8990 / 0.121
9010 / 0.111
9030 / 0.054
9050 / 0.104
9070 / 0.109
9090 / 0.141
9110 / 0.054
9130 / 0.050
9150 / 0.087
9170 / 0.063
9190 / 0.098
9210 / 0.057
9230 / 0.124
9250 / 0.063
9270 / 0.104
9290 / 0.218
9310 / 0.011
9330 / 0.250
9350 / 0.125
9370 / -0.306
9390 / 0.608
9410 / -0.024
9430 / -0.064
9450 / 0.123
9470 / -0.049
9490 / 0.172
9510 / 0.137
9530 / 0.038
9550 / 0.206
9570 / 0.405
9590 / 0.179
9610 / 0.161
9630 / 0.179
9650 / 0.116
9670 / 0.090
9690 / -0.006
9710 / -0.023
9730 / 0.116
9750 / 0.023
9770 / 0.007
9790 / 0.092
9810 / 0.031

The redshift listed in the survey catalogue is 0.91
